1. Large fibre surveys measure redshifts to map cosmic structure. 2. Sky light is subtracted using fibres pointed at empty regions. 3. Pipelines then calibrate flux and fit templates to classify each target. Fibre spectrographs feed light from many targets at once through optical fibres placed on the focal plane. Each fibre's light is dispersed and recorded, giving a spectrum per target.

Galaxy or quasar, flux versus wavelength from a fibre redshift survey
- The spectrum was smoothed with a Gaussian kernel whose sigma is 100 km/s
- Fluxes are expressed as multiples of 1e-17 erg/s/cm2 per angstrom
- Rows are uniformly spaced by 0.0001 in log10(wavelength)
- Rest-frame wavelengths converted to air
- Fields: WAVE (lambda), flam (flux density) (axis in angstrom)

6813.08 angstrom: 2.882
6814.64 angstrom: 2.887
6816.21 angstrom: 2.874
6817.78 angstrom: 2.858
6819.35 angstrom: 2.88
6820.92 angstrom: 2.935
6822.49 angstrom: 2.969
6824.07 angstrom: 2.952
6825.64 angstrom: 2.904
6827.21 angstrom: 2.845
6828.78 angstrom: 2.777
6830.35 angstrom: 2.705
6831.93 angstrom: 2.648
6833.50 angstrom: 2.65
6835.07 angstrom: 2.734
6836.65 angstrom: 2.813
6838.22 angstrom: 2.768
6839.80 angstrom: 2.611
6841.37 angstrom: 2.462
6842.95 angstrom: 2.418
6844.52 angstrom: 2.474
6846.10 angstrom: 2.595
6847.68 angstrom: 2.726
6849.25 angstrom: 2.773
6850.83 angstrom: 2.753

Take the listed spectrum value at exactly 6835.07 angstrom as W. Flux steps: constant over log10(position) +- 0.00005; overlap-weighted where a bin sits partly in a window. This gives 2.734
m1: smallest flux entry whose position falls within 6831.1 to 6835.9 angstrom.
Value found 2.648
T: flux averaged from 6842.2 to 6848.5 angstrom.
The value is 2.56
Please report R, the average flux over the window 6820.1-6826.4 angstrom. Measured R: 2.94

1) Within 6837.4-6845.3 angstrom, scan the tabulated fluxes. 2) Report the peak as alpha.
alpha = 2.768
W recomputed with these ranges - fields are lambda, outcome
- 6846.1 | 2.595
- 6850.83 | 2.753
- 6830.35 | 2.705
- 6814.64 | 2.887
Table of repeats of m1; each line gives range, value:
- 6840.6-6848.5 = 2.418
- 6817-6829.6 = 2.777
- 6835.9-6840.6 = 2.611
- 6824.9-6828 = 2.845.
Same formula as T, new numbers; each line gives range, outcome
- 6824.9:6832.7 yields 2.78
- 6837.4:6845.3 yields 2.55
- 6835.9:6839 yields 2.79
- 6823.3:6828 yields 2.9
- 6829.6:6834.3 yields 2.67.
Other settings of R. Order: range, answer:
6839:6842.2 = 2.53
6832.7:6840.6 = 2.72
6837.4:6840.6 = 2.69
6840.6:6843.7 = 2.44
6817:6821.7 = 2.89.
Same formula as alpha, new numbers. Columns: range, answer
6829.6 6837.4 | 2.813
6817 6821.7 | 2.935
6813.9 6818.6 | 2.887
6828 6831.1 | 2.777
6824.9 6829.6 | 2.904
